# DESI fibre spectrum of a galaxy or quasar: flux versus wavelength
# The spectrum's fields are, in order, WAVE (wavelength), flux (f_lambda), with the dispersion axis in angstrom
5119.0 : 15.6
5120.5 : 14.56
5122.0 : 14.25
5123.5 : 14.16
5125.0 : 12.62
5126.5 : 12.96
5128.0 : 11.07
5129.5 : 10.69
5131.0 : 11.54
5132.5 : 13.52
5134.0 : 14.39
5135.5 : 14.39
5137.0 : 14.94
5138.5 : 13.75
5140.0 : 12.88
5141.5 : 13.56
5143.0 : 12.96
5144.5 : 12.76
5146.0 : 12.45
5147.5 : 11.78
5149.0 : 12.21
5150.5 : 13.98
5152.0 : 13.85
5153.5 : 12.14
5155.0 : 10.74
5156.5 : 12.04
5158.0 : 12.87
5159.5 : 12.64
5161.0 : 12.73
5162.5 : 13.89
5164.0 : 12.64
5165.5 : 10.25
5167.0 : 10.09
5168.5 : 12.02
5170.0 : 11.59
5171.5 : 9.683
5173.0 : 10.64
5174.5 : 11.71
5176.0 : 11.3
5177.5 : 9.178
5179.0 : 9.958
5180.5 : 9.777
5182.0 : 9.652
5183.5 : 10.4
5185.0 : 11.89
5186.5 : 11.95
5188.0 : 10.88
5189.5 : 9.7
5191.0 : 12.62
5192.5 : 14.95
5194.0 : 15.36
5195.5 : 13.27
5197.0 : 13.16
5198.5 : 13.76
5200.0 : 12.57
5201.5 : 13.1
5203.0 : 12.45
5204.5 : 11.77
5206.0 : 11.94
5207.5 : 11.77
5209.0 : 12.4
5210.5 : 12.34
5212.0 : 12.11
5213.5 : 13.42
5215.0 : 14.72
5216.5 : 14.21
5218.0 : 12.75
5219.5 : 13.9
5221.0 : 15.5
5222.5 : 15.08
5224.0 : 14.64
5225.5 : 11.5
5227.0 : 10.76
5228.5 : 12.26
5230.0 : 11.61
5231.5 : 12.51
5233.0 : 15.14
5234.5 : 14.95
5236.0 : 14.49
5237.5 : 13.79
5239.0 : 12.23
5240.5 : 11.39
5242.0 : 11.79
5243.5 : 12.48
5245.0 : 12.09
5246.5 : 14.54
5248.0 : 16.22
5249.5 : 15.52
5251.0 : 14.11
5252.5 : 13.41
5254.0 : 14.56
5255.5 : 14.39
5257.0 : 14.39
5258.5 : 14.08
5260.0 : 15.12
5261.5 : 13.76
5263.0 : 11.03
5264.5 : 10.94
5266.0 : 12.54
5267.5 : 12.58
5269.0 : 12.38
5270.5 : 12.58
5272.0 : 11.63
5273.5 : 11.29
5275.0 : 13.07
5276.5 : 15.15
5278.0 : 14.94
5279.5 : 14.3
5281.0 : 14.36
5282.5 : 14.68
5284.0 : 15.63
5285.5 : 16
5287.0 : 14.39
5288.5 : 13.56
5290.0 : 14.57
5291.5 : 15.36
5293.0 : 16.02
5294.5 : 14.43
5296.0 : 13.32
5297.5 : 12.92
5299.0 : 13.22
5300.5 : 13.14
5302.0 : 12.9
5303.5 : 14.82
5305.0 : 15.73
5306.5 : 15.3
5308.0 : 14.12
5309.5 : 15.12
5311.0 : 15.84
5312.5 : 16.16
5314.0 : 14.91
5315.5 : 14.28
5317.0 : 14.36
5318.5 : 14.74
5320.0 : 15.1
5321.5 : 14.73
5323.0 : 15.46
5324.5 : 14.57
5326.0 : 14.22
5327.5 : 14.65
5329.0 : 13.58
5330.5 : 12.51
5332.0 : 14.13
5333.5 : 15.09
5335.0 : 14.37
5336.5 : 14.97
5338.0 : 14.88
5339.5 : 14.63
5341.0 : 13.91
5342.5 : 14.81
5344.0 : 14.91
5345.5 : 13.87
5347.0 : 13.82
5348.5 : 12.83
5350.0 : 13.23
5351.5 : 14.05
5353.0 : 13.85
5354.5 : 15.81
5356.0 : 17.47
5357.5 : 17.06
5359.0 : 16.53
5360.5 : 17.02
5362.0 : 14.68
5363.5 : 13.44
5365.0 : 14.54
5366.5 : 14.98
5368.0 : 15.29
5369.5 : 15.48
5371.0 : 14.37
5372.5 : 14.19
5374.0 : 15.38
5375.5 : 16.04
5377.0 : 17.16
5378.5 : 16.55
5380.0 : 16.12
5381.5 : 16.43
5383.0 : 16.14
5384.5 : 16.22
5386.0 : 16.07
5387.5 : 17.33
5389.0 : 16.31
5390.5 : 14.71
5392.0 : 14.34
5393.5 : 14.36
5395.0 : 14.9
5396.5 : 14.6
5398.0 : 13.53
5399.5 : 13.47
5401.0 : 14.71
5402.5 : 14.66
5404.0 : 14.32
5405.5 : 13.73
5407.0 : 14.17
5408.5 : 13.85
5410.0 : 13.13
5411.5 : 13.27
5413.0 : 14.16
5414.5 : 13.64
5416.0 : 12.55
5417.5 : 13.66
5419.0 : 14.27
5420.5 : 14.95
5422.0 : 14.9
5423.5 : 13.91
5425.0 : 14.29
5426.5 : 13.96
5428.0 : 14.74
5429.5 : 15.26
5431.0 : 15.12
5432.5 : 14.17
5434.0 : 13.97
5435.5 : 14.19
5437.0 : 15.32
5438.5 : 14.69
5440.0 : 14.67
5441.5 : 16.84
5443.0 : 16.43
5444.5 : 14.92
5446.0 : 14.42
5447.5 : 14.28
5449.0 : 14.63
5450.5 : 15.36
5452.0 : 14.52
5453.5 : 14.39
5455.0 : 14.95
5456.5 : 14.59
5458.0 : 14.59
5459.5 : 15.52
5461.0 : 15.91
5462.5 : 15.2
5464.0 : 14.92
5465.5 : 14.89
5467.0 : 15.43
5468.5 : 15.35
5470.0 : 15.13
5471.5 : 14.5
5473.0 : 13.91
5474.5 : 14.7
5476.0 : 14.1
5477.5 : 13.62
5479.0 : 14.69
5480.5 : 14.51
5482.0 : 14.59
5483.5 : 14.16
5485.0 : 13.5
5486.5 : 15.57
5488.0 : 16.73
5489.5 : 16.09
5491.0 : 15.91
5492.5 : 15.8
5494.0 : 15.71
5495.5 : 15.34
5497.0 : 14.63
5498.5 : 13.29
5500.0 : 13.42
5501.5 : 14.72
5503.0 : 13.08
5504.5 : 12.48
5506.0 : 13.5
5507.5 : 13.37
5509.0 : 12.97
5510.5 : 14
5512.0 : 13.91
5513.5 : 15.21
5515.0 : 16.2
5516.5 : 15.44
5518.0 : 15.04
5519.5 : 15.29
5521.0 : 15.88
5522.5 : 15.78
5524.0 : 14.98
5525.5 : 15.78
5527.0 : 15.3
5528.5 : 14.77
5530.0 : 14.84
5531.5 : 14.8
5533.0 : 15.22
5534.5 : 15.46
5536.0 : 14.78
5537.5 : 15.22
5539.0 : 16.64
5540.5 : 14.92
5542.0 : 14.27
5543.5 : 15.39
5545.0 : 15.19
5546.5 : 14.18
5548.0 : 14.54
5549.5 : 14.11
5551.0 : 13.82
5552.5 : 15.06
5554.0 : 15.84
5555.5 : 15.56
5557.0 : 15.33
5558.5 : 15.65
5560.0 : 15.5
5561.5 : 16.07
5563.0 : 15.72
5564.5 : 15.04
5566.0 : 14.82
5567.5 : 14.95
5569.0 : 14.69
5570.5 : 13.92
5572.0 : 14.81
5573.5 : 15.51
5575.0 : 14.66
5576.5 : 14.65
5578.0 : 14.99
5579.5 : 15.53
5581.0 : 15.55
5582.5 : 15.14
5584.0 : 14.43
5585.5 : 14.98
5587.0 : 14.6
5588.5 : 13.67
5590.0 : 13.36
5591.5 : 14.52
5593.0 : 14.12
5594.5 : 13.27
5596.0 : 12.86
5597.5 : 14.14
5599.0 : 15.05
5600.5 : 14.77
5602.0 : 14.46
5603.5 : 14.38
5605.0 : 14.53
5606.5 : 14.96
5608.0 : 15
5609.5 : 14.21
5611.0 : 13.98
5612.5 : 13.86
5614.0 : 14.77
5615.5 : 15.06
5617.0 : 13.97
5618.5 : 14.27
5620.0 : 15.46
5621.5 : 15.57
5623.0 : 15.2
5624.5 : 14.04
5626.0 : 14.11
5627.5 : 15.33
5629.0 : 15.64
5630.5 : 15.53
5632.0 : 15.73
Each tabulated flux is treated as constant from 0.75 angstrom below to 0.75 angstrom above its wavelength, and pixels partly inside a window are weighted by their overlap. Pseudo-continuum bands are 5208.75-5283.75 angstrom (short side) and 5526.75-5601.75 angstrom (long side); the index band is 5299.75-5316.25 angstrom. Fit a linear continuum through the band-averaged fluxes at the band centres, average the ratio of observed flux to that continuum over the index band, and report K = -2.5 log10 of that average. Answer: -0.08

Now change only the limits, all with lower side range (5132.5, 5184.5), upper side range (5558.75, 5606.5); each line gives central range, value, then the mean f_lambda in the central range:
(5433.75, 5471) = -0.085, 15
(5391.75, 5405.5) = -0.058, 14.3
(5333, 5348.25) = -0.100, 14.5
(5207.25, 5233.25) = -0.058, 13.1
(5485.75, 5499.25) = -0.097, 15.5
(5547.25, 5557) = -0.027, 14.9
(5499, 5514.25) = 0.043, 13.7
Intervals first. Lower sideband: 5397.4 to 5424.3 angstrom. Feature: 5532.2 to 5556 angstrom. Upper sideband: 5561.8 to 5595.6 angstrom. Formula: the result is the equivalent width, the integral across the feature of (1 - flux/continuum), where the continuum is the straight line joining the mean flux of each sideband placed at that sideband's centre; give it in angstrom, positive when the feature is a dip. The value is -0.8 angstrom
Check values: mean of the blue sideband 13.9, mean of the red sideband 14.7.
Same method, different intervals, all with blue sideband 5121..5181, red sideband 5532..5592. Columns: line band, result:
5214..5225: -1.37 angstrom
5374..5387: -2.38 angstrom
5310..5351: -3.10 angstrom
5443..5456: -0.51 angstrom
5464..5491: -0.78 angstrom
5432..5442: -0.46 angstrom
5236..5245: 0.26 angstrom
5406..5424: 0.17 angstrom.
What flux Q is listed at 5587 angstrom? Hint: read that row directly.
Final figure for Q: 14.6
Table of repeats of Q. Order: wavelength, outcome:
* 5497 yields 14.63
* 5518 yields 15.04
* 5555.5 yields 15.56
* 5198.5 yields 13.76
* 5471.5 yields 14.5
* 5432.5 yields 14.17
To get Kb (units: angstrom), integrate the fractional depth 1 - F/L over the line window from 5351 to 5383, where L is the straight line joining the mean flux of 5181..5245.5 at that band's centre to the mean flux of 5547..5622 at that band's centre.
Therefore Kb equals -4.7 angstrom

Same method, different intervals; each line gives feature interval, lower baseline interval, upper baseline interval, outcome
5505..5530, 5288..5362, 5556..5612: -0.2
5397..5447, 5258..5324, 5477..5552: 0.5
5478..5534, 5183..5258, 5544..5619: -1.6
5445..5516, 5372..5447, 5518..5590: 1.3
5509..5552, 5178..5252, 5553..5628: -1.7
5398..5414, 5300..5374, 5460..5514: 0.8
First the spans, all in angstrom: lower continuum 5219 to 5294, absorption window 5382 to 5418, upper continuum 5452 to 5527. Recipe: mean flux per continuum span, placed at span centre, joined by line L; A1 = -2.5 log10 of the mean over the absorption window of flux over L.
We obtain -0.01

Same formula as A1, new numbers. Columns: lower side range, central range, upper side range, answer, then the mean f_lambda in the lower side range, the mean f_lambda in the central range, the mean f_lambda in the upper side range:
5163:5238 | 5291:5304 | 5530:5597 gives -0.076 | 12.4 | 14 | 14.8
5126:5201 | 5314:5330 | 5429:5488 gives -0.073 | 12.2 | 14.6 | 14.8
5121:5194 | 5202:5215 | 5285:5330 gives 0.048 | 12.2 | 12.4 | 14.6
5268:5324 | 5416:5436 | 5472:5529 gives 0.016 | 14.3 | 14.3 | 14.7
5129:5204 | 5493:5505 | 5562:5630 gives -0.004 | 12.2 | 14.2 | 14.6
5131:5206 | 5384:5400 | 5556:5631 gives -0.116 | 12.3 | 15.1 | 14.7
